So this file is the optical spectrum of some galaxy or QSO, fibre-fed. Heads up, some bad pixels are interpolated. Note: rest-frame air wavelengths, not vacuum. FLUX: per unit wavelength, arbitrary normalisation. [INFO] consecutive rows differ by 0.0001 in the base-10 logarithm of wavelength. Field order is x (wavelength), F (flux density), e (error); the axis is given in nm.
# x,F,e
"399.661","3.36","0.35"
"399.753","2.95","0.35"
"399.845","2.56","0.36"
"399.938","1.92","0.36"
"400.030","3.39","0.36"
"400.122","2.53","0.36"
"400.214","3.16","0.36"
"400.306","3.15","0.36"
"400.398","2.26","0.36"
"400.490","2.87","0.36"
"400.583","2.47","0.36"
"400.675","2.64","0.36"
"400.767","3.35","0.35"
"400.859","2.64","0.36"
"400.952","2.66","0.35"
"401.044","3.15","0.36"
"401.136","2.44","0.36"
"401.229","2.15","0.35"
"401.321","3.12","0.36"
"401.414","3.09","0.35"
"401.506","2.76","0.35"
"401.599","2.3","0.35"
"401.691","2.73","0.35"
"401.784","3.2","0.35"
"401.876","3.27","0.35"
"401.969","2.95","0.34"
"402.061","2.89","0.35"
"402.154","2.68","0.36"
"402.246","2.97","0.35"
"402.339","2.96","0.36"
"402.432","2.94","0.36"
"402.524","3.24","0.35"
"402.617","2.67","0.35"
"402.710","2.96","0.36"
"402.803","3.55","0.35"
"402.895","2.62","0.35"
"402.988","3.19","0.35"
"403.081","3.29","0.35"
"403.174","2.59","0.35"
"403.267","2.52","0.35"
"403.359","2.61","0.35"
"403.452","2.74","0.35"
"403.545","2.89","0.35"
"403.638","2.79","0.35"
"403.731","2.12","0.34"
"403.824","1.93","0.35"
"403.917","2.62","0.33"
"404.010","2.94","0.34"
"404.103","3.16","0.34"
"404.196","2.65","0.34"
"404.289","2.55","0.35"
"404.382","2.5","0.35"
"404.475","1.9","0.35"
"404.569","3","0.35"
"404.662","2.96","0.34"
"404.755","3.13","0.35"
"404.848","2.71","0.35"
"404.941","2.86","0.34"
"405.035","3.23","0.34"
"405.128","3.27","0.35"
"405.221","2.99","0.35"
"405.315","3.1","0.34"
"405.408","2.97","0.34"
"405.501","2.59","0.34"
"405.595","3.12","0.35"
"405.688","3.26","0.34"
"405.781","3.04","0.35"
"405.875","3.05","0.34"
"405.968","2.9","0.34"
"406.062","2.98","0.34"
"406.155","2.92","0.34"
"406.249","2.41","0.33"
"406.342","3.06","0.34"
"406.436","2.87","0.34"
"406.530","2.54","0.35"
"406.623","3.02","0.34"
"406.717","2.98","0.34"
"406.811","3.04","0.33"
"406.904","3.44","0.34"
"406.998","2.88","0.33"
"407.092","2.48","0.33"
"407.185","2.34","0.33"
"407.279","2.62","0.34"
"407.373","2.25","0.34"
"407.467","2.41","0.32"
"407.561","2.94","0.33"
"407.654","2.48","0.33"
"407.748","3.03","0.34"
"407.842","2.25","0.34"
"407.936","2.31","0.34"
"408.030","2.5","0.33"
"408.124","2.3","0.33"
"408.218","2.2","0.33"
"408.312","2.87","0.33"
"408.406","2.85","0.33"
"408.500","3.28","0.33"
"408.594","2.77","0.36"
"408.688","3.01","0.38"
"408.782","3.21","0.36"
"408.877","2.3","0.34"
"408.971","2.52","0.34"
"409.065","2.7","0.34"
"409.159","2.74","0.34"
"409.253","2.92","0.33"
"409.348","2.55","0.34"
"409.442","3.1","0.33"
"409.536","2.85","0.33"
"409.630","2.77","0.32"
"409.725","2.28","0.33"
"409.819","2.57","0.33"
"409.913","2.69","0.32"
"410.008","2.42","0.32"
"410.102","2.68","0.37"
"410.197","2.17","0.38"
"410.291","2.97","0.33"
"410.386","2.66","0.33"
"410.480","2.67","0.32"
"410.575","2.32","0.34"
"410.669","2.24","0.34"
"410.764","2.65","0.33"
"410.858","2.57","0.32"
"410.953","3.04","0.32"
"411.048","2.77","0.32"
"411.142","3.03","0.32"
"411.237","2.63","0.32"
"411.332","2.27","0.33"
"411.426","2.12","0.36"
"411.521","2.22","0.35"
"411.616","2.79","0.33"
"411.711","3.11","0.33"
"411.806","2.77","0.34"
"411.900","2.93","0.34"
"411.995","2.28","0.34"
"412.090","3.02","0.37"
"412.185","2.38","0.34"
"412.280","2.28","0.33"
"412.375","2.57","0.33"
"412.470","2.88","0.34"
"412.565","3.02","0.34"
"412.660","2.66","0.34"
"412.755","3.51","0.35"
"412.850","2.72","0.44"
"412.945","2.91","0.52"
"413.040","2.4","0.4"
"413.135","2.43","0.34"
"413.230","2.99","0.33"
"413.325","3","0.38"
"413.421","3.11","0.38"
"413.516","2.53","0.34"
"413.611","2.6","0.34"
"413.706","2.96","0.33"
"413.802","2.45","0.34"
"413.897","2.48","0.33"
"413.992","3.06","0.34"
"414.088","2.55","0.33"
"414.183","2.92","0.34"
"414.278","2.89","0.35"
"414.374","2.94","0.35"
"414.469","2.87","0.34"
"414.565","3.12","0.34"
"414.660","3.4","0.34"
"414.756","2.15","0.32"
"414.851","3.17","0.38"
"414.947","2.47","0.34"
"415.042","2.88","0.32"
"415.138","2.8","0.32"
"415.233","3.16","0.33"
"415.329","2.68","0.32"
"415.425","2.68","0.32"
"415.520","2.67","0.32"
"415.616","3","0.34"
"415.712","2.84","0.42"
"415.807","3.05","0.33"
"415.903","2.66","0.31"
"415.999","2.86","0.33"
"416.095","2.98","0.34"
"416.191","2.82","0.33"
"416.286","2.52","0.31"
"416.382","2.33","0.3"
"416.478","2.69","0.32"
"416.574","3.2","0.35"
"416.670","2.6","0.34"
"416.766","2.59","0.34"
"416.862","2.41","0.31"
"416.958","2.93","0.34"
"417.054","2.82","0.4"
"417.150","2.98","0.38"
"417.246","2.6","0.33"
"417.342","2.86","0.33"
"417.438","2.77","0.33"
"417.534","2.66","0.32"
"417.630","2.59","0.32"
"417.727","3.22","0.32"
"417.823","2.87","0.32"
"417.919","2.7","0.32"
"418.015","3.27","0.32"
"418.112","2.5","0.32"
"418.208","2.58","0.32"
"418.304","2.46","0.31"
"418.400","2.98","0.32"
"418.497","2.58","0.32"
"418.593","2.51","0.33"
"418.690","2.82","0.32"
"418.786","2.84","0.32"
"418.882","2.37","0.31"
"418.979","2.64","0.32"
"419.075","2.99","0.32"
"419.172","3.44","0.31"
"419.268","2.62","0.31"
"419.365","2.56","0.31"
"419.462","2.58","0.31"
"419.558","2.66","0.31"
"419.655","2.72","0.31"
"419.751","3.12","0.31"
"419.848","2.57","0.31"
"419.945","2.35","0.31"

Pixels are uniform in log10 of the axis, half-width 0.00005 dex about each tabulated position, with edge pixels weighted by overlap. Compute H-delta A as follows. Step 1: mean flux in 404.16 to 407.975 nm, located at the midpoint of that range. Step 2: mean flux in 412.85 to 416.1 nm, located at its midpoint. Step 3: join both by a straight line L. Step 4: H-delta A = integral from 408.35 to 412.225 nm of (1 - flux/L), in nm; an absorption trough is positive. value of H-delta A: 0.178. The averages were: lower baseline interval 2.81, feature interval 2.68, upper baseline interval 2.81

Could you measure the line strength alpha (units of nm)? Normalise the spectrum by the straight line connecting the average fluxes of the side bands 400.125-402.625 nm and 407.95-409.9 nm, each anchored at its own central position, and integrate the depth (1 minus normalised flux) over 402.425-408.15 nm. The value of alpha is -0.05 nm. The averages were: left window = 2.84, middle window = 2.79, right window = 2.71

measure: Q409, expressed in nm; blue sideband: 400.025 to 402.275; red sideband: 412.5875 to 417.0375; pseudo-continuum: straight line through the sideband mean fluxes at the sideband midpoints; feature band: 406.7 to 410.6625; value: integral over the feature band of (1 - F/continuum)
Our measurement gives 0.20 nm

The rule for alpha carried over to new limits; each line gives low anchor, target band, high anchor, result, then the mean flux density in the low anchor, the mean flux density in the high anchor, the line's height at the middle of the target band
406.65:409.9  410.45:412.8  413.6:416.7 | 0.07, 2.7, 2.8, 2.75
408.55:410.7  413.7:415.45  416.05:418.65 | -0.07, 2.66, 2.74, 2.71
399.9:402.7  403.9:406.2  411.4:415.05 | -0.08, 2.82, 2.76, 2.8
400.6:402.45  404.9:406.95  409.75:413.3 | -0.17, 2.84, 2.66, 2.76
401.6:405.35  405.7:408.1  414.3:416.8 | 0.07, 2.84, 2.81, 2.83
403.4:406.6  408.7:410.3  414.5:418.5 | 0.08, 2.82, 2.79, 2.81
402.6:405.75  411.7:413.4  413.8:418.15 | 0.02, 2.83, 2.8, 2.81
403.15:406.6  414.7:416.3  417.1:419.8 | -0.01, 2.8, 2.77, 2.77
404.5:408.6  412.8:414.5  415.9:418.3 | 0.01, 2.82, 2.76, 2.78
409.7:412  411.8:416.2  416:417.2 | -0.19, 2.6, 2.74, 2.68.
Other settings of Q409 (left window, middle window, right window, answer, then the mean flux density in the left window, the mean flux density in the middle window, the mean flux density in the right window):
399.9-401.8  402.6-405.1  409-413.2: -0.04 nm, 2.76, 2.77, 2.67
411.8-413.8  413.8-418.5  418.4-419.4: -0.07 nm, 2.75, 2.79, 2.75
